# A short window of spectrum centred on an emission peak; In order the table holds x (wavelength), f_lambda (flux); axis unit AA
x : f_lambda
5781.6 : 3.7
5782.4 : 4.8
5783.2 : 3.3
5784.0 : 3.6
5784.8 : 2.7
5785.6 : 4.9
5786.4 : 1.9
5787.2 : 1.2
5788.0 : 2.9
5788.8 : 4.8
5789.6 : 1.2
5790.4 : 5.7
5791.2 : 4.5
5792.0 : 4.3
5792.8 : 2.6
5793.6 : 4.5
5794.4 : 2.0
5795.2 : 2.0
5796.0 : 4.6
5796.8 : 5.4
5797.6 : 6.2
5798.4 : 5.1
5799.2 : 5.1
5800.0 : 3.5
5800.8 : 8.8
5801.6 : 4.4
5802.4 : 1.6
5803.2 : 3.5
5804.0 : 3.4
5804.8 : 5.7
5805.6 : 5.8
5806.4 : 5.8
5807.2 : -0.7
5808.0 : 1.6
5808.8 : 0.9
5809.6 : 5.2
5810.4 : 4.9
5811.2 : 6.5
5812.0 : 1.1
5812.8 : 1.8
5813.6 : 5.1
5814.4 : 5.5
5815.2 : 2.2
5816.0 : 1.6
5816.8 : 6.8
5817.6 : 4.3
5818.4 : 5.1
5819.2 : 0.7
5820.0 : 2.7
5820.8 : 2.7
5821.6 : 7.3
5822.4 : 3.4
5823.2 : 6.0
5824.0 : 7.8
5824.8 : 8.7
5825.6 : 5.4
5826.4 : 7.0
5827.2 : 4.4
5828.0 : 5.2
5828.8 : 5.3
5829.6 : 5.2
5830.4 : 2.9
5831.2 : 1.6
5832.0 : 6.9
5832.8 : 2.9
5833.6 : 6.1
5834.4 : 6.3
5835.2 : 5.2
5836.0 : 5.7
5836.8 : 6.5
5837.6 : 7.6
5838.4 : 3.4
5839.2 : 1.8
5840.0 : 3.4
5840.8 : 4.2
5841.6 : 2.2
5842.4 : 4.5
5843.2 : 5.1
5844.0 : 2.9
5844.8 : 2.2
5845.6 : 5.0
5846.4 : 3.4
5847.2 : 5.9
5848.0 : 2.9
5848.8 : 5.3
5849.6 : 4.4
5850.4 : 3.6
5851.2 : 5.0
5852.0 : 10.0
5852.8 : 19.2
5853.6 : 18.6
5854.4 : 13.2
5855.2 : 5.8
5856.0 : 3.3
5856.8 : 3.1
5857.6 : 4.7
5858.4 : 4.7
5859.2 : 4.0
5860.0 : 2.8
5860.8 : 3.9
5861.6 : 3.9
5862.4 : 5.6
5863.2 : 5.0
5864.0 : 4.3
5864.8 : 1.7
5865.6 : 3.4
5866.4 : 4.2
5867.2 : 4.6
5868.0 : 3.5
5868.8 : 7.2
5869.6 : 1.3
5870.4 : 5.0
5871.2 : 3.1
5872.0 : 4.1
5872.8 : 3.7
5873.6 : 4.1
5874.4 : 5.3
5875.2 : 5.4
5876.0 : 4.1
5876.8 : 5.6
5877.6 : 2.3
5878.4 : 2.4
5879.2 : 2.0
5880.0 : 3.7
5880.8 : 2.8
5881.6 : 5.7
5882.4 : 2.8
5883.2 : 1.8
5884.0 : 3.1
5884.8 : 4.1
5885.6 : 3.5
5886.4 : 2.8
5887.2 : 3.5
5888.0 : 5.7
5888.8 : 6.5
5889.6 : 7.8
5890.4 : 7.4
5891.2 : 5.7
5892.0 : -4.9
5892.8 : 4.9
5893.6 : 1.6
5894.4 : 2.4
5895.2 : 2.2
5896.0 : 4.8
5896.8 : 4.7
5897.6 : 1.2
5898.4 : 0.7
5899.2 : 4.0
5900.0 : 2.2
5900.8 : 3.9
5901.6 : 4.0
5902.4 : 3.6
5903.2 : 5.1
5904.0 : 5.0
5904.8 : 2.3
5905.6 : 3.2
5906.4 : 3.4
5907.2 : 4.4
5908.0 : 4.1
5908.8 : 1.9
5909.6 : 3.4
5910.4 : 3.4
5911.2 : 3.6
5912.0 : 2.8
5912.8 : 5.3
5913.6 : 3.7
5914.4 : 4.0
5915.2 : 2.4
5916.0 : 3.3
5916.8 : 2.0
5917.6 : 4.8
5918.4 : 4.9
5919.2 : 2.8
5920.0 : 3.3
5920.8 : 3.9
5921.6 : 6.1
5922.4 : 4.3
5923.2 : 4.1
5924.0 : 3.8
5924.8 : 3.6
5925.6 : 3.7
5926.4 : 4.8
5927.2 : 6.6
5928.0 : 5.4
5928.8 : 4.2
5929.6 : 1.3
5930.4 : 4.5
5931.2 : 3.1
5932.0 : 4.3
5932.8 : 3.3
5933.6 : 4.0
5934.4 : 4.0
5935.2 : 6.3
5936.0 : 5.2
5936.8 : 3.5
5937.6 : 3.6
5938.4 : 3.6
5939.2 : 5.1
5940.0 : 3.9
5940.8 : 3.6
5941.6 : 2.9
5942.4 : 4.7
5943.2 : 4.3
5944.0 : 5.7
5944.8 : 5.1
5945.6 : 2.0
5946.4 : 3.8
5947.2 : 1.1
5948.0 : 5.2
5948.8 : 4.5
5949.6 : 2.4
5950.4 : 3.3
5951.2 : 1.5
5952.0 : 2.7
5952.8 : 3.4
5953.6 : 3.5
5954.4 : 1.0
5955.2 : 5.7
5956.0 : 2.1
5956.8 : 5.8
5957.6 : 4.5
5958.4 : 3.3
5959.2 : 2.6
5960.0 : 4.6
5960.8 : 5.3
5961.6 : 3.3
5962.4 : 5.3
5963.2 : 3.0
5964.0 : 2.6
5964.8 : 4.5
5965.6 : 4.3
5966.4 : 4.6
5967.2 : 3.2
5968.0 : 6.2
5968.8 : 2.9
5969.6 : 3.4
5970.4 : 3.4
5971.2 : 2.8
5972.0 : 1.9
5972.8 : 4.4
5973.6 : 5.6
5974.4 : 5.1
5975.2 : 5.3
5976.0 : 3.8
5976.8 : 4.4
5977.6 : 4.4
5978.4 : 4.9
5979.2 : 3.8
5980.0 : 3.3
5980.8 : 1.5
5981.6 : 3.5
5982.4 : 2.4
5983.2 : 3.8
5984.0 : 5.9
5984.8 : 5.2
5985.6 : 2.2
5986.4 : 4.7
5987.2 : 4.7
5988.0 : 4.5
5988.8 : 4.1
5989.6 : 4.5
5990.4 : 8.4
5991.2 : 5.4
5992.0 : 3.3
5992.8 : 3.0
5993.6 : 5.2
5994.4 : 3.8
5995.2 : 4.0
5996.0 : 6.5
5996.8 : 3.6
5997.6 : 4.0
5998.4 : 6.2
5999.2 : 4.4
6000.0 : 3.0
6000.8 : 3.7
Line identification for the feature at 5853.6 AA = [O III] 5007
